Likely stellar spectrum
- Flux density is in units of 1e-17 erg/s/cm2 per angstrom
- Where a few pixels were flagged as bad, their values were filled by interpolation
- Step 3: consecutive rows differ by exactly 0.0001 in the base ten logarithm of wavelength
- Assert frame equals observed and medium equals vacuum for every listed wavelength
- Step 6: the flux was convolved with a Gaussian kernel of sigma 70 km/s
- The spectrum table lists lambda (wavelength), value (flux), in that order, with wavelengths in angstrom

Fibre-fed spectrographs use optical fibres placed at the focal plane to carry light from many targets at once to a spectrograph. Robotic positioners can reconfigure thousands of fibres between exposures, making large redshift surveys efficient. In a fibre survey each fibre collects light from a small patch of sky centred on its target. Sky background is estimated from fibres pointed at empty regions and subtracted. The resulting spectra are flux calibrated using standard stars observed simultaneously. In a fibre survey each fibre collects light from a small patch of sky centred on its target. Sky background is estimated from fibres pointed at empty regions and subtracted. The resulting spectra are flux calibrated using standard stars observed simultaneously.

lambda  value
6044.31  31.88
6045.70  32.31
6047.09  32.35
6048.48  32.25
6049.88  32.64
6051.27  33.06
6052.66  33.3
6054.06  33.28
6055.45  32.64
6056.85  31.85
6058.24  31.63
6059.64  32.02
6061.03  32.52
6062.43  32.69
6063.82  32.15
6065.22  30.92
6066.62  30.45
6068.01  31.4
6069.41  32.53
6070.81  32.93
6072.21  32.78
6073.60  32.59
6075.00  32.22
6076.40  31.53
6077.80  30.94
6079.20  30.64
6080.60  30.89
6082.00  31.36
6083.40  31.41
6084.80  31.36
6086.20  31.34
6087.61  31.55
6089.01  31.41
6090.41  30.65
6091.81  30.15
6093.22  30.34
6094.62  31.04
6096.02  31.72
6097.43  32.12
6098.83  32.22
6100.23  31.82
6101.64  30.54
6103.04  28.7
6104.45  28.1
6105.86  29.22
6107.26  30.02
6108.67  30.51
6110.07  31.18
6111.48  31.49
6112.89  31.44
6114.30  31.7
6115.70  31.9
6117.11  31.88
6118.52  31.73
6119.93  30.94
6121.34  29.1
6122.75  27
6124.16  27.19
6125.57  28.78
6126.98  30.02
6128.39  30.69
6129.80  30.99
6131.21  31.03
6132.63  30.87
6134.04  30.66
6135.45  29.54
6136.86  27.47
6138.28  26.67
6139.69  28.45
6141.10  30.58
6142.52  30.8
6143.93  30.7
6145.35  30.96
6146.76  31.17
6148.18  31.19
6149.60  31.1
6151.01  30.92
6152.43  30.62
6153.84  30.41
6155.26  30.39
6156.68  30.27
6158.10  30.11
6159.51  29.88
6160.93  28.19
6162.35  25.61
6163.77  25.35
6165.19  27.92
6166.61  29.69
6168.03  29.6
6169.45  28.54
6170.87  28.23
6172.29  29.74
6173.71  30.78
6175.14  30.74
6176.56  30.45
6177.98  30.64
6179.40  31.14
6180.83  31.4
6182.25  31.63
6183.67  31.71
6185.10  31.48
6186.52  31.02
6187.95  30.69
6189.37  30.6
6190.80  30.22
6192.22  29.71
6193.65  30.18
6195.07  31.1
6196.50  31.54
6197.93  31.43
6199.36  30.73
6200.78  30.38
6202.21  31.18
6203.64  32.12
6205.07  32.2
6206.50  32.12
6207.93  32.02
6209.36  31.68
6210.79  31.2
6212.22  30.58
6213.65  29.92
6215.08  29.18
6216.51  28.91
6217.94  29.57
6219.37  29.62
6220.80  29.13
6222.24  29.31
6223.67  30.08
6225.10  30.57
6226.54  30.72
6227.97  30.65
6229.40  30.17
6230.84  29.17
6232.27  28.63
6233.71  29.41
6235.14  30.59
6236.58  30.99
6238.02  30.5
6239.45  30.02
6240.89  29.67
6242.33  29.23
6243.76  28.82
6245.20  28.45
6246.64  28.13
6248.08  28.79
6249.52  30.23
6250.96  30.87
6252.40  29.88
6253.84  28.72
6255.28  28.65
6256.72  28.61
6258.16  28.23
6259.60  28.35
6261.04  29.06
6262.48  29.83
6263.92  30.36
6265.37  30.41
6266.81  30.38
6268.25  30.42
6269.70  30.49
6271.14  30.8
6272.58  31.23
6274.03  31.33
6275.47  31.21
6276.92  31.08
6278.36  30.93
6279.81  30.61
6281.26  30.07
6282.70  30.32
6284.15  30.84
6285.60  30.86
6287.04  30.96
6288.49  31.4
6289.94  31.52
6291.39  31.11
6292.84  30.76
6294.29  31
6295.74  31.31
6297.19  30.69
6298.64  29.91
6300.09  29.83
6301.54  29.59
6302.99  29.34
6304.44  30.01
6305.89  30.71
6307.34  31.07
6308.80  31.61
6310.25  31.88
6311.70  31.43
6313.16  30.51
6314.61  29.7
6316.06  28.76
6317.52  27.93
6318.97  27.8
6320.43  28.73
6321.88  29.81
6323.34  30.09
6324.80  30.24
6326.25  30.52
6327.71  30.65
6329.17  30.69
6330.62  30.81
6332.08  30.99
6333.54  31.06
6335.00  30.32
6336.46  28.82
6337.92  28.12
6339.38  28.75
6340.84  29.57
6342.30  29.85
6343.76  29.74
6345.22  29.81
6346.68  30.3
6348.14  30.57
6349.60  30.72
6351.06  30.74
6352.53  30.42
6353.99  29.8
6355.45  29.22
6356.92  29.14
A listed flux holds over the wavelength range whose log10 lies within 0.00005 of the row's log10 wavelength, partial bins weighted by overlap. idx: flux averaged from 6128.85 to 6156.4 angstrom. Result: 30.2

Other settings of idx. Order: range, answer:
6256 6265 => 29.1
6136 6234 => 30.2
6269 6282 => 30.9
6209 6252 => 29.8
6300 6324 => 29.9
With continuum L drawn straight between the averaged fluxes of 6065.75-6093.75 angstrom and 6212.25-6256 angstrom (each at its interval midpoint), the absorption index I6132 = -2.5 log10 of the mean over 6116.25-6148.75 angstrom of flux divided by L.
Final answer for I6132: 0.03 mag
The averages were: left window 31.4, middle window 29.9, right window 29.6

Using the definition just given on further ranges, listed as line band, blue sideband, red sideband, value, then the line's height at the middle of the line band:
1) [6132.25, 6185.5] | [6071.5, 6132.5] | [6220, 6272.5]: 0.02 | 30.4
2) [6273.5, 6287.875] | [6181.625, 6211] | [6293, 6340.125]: -0.01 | 30.4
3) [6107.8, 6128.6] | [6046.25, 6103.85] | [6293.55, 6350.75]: 0.04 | 31.4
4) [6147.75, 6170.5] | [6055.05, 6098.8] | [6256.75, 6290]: 0.06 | 31.1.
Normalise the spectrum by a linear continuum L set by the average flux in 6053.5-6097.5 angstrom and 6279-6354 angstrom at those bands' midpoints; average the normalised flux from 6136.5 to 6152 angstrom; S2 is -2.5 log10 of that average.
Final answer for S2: 0.04 mag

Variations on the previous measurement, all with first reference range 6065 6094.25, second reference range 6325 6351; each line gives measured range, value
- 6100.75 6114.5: 0.04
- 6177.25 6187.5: -0.01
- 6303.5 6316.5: -0.01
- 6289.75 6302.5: -0.01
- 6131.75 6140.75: 0.07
